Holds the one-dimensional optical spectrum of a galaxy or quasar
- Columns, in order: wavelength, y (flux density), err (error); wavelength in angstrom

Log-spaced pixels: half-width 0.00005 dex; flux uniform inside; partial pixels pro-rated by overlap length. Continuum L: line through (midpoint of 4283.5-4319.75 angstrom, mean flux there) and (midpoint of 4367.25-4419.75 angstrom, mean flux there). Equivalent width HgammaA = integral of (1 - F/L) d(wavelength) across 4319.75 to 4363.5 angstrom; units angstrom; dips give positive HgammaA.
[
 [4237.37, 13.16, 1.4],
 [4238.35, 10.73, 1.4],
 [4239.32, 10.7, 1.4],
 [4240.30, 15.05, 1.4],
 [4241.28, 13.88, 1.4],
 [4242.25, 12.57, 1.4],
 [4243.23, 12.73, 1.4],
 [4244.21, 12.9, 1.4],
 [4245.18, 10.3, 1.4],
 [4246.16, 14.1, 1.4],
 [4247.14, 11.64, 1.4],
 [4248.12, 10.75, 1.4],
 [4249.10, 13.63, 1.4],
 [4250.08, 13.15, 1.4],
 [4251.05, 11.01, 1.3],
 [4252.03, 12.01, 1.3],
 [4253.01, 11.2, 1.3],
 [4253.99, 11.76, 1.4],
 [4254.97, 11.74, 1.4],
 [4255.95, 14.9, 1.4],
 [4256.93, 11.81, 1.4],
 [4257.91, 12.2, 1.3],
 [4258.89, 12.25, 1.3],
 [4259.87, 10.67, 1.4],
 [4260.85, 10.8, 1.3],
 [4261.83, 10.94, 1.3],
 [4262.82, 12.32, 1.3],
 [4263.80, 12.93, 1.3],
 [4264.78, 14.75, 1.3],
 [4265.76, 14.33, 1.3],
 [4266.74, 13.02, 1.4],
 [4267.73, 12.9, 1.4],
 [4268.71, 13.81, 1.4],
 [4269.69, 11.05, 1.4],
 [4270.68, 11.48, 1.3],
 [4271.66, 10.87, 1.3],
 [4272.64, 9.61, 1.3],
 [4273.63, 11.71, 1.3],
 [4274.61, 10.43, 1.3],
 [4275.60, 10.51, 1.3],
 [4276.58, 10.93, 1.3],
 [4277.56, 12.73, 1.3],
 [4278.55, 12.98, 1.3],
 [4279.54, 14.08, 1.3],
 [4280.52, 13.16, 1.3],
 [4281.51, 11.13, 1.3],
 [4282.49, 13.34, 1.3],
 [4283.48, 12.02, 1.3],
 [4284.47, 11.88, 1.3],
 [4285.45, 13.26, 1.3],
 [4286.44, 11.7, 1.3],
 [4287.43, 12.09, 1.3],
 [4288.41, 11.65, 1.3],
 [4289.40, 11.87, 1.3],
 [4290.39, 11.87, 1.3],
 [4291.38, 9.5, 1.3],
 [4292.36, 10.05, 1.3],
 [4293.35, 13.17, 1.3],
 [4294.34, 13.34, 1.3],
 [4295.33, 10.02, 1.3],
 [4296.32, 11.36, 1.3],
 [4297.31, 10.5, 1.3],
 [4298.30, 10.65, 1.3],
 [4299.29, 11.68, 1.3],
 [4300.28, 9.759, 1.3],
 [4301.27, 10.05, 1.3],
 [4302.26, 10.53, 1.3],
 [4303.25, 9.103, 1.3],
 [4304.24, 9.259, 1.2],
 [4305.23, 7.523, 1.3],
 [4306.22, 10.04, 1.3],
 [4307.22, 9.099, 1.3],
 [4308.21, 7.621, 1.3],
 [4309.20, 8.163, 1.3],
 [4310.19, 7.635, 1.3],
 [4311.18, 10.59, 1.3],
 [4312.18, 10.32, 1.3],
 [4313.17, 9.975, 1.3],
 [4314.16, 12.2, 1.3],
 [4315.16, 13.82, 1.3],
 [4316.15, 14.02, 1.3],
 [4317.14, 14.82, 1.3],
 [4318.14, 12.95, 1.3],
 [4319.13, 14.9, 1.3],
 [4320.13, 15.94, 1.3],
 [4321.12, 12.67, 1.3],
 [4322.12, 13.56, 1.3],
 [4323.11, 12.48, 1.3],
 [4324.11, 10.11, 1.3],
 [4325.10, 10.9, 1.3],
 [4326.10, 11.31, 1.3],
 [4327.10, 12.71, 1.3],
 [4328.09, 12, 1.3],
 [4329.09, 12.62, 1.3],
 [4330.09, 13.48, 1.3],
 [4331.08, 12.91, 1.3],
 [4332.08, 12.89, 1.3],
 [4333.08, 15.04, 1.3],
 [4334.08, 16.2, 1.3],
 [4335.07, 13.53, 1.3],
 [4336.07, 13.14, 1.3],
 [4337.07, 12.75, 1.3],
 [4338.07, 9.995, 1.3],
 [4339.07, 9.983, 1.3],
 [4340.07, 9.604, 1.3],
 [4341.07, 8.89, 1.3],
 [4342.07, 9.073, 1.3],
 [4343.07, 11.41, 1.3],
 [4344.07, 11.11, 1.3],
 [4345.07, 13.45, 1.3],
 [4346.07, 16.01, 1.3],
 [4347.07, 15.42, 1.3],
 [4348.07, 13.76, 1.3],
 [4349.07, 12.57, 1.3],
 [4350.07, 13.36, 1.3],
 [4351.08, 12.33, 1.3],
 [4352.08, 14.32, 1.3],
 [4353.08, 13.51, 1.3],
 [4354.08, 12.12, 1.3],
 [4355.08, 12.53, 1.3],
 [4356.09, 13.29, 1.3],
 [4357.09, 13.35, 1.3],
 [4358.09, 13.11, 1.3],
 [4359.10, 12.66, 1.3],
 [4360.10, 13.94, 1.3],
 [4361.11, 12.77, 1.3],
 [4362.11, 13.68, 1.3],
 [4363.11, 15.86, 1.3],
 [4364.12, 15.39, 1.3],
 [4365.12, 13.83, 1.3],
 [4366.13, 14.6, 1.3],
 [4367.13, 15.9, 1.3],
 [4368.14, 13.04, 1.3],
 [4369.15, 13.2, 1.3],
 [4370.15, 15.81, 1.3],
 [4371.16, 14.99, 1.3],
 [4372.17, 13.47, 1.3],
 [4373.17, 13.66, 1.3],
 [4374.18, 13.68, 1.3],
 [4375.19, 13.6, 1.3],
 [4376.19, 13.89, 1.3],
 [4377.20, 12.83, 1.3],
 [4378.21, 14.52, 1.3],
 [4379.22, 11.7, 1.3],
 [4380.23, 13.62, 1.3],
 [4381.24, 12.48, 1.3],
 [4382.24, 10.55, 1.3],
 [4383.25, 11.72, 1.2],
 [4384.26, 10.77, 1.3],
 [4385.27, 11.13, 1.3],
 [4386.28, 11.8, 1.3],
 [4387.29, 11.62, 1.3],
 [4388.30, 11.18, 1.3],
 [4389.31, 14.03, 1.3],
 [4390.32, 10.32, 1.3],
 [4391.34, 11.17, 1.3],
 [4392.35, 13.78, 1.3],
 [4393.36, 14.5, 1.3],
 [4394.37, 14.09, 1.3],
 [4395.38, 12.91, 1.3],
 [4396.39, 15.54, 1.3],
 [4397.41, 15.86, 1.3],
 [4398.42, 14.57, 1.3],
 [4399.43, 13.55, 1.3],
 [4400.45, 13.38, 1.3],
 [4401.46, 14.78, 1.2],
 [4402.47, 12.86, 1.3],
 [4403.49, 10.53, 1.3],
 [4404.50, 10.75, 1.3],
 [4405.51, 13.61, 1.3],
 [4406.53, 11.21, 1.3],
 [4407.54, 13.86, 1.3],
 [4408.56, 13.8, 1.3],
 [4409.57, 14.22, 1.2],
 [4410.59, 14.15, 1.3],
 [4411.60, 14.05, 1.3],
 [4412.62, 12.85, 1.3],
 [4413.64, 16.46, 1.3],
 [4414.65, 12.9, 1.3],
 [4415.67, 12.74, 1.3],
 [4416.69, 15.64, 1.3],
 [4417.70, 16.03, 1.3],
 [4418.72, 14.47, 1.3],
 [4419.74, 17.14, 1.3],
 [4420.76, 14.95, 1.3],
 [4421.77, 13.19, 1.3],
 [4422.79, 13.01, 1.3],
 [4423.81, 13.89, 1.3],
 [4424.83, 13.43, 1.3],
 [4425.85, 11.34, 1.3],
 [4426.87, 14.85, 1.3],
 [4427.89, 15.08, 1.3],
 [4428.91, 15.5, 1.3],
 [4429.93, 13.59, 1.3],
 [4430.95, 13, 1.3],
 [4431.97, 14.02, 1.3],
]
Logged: -2.59 angstrom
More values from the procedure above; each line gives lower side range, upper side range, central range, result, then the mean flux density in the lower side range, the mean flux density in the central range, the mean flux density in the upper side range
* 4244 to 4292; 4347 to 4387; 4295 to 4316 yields 4.2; 12.1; 10.1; 13.3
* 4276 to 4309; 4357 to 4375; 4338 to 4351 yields 1.2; 11.1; 12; 14.1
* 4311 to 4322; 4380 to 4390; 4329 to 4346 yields 0.6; 13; 12.2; 11.8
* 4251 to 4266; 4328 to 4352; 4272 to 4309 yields 3.9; 12.2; 11.1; 12.6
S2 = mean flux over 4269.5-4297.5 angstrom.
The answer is 11.7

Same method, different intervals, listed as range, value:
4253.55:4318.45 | 11.5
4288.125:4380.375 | 12.3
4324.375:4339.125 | 12.7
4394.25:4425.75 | 13.8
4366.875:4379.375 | 13.9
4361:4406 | 13.3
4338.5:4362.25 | 12.6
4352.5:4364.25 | 13.5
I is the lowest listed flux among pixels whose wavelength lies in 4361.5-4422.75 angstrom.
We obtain 10.32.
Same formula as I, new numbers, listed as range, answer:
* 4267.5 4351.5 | 7.523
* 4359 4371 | 12.66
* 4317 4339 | 9.995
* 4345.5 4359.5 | 12.12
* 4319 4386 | 8.89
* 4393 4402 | 12.91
